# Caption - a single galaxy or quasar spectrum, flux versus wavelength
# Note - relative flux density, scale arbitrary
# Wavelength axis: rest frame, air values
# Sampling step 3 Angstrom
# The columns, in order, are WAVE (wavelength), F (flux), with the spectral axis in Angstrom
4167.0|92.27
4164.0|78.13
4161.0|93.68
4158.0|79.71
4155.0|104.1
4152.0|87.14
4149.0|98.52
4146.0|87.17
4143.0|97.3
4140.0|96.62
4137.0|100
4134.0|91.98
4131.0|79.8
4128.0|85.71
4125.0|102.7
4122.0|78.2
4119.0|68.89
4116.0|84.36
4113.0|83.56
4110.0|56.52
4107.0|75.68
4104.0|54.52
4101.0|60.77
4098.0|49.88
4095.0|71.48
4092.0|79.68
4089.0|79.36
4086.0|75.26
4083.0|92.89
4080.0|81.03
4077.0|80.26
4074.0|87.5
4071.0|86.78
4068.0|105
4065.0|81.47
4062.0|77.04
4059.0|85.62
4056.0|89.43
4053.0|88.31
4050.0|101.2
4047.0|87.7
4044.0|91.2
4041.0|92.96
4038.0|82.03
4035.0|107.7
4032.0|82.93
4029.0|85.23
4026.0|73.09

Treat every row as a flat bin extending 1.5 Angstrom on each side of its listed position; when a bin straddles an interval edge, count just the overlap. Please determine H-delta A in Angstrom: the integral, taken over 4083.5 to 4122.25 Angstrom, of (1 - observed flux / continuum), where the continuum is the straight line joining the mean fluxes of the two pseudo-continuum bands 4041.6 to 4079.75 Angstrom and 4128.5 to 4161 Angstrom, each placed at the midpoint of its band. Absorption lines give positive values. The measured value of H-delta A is 8.27 Angstrom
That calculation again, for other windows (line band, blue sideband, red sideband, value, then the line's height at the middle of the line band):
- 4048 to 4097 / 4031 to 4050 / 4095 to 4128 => -1.1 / 82.9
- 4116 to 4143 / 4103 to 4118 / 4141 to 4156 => -1.7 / 83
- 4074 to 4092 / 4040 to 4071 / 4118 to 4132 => 1.1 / 87.4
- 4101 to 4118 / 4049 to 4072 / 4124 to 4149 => 4.0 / 91.5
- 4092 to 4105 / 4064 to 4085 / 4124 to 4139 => 4.0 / 89.4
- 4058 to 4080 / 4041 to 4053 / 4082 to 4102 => -0.8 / 82.8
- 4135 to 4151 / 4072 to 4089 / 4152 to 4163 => -1.1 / 89.6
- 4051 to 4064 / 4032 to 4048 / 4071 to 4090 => 0.4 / 87.9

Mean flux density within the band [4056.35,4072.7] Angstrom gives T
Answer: 87.3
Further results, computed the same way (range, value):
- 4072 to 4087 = 83.8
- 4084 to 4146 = 78.9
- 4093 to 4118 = 67.4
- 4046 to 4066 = 87.4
